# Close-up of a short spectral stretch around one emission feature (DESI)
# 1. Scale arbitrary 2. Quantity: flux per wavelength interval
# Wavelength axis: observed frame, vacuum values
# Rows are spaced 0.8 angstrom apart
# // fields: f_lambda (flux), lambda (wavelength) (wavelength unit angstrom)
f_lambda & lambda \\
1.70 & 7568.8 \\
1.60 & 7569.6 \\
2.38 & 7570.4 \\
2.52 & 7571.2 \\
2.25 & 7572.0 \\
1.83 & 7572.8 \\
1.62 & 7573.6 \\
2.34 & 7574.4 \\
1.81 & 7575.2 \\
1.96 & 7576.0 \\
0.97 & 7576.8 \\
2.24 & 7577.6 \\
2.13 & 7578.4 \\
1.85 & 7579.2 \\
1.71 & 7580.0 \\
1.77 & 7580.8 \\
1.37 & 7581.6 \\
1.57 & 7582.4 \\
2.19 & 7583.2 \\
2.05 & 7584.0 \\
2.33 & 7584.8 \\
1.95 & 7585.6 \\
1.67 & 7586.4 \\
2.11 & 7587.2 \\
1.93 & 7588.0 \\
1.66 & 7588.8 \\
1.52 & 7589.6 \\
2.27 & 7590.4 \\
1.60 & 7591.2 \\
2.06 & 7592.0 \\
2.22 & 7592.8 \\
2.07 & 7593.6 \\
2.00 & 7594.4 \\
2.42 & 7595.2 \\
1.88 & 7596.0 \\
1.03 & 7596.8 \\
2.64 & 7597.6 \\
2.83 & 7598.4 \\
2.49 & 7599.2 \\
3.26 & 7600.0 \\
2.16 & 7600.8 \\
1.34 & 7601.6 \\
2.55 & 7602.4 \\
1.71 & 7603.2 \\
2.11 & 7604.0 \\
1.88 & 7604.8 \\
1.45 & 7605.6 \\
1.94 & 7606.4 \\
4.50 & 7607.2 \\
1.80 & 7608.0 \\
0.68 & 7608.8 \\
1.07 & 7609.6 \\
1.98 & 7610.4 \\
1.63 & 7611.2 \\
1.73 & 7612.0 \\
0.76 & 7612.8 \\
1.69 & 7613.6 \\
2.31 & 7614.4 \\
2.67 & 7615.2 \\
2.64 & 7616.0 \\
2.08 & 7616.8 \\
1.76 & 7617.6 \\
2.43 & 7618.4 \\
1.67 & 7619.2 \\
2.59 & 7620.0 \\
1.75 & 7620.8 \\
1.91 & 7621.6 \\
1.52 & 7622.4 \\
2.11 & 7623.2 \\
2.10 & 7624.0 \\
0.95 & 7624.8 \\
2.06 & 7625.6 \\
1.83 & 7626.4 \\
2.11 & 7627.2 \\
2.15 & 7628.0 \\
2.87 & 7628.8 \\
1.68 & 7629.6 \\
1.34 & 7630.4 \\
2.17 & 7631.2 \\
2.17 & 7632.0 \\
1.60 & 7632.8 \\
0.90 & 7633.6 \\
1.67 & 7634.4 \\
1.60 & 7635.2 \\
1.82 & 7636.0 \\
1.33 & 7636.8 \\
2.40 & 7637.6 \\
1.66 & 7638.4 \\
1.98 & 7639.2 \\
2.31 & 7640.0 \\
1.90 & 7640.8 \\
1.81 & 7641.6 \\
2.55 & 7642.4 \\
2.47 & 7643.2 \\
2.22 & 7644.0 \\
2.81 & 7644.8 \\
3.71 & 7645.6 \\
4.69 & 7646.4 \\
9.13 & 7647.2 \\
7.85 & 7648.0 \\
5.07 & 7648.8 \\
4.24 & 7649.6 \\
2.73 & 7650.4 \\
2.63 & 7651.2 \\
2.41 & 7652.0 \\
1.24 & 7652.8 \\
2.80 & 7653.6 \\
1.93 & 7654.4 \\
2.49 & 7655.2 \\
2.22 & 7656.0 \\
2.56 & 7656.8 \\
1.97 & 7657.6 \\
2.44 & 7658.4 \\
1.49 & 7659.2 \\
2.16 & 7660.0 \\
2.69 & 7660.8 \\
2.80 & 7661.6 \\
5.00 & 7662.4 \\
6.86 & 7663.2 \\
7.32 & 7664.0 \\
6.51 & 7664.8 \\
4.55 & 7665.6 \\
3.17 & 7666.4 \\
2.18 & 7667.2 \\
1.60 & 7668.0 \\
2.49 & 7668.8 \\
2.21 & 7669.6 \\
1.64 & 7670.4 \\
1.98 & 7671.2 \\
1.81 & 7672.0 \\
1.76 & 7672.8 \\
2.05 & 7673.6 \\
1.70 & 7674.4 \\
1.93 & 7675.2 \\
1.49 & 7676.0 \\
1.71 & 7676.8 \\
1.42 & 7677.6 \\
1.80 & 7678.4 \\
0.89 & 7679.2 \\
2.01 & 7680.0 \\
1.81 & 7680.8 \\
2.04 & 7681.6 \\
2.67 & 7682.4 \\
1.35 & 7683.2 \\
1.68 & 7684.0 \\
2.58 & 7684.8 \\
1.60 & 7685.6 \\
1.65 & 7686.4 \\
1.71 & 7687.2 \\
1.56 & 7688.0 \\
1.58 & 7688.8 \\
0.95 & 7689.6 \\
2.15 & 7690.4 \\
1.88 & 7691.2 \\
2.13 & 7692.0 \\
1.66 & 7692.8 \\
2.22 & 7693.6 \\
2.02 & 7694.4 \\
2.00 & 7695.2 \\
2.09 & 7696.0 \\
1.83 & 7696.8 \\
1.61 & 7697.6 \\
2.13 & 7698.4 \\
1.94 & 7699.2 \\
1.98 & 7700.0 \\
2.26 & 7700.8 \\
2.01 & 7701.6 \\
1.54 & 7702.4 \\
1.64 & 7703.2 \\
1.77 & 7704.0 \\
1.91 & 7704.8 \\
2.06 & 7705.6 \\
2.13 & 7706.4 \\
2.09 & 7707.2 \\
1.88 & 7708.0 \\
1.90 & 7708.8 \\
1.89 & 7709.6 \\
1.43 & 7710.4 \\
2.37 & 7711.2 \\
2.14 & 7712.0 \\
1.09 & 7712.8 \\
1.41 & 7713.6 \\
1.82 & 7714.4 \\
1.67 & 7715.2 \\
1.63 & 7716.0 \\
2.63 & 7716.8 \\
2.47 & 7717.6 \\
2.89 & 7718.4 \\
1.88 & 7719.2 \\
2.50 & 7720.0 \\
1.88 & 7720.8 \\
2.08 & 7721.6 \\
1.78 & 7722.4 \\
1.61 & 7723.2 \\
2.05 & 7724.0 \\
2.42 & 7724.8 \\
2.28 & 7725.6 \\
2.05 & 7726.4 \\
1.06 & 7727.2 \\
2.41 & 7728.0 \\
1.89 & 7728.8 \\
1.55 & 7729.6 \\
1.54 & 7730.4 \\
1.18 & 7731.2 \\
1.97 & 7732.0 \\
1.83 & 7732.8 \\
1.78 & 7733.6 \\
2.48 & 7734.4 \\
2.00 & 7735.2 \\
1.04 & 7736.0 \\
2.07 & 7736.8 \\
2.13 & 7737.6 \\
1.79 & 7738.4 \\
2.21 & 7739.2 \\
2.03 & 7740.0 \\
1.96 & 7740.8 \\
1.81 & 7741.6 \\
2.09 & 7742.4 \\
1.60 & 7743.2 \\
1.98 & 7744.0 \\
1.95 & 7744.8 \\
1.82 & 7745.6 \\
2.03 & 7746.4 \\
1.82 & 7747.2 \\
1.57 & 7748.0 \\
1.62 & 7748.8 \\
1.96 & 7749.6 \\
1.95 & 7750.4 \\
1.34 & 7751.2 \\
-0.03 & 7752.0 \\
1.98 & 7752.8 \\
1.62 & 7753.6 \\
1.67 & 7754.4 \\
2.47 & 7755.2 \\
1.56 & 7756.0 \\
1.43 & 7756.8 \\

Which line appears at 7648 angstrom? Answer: [S II] 6716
